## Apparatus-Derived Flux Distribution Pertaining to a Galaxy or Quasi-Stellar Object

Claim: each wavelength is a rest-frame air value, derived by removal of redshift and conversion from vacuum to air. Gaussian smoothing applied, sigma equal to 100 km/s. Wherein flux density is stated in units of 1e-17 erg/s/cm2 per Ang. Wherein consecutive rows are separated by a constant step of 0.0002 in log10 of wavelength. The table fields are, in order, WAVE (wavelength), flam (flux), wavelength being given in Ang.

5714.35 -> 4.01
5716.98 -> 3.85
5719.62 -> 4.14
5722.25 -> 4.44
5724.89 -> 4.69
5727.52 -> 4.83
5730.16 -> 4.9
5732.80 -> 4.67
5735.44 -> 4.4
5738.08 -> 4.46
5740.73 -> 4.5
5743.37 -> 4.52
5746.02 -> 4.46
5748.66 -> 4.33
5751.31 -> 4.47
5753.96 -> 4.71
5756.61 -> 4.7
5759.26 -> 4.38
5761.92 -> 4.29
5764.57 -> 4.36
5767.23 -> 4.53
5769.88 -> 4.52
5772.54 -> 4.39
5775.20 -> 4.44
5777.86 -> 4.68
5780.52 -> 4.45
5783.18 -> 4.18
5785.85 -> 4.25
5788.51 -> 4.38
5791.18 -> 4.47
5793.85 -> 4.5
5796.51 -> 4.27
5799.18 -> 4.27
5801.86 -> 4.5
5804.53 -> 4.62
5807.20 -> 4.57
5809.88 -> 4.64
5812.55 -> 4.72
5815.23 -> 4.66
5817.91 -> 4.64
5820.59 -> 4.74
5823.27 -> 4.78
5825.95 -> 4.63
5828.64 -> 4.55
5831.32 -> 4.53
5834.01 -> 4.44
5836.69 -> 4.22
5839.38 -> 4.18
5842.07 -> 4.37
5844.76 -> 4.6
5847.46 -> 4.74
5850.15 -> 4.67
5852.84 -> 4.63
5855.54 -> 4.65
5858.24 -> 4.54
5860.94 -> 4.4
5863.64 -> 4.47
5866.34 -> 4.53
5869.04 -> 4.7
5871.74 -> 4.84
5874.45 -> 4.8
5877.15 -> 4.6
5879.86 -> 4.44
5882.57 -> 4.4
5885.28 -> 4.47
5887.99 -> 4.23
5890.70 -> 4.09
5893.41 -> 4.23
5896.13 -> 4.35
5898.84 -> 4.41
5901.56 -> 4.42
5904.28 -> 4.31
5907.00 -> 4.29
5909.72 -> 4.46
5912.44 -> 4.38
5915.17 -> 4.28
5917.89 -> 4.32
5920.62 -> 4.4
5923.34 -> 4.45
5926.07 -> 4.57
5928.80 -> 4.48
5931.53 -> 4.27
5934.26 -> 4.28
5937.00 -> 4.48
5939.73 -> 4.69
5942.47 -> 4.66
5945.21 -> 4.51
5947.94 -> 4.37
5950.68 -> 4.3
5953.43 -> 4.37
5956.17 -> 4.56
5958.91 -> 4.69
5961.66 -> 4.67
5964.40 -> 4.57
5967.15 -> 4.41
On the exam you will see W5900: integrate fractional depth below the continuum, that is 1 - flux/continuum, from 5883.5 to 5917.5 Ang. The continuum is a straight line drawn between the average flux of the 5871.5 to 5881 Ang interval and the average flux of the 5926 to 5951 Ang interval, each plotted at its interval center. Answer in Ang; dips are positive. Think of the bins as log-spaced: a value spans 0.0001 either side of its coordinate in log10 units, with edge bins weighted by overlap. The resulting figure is 1.9 Ang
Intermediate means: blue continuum 4.65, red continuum 4.46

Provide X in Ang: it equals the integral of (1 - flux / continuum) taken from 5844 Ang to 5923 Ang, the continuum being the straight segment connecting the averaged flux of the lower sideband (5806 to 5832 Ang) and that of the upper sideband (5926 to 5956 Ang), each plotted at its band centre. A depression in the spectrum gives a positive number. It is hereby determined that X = 1.32 Ang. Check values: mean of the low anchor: 4.65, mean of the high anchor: 4.45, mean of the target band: 4.47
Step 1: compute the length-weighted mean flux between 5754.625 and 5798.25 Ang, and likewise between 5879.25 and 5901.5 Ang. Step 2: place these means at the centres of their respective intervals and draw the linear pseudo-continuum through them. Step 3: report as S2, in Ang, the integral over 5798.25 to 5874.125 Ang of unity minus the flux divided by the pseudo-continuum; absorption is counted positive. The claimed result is -3.37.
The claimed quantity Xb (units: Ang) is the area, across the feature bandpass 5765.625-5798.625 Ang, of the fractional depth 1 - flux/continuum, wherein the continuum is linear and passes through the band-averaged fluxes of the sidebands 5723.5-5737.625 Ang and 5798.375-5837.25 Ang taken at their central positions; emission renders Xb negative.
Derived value 1.5 Ang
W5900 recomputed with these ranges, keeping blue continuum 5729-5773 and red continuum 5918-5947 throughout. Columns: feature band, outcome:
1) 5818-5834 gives -0.5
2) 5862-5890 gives -0.3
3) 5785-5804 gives 0.5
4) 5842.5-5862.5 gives -0.5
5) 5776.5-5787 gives 0.3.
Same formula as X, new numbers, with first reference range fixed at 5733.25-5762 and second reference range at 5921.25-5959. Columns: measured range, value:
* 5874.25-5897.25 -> 0.5 Ang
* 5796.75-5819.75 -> -0.4 Ang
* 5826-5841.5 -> 0.3 Ang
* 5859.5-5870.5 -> -0.1 Ang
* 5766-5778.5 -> 0.0 Ang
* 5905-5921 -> 0.4 Ang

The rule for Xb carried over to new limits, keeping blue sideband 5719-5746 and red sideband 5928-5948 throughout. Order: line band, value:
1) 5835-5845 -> 0.4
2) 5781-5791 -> 0.5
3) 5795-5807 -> 0.3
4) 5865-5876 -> -0.5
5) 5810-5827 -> -0.6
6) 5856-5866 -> 0.0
